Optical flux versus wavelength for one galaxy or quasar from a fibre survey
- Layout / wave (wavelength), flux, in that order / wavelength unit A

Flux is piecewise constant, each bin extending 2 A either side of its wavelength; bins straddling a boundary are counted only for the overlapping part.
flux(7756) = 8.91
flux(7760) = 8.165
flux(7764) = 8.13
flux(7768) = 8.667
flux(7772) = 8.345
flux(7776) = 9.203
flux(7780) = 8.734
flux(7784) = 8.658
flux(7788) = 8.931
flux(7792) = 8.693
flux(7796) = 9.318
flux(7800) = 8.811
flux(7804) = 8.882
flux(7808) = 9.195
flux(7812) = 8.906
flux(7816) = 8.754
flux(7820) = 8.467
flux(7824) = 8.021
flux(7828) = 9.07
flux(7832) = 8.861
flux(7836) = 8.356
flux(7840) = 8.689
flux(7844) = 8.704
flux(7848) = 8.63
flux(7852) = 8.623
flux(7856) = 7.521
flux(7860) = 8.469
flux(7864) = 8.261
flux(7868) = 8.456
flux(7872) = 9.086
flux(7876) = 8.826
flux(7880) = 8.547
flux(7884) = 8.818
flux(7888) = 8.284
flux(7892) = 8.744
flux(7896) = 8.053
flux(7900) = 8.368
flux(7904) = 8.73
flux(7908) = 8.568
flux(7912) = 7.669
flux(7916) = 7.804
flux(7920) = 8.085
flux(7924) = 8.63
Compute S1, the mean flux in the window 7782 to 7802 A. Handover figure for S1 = 8.88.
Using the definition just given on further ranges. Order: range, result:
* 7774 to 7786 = 8.87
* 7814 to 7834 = 8.63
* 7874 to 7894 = 8.64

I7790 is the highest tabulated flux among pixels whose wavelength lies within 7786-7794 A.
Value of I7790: 8.931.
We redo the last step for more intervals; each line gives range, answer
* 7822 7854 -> 9.07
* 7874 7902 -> 8.826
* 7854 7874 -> 9.086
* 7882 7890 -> 8.818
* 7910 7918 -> 7.804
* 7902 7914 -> 8.73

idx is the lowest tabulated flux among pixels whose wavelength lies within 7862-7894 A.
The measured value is 8.261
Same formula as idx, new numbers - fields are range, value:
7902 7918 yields 7.669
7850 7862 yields 7.521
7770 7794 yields 8.345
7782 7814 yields 8.658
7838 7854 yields 8.623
